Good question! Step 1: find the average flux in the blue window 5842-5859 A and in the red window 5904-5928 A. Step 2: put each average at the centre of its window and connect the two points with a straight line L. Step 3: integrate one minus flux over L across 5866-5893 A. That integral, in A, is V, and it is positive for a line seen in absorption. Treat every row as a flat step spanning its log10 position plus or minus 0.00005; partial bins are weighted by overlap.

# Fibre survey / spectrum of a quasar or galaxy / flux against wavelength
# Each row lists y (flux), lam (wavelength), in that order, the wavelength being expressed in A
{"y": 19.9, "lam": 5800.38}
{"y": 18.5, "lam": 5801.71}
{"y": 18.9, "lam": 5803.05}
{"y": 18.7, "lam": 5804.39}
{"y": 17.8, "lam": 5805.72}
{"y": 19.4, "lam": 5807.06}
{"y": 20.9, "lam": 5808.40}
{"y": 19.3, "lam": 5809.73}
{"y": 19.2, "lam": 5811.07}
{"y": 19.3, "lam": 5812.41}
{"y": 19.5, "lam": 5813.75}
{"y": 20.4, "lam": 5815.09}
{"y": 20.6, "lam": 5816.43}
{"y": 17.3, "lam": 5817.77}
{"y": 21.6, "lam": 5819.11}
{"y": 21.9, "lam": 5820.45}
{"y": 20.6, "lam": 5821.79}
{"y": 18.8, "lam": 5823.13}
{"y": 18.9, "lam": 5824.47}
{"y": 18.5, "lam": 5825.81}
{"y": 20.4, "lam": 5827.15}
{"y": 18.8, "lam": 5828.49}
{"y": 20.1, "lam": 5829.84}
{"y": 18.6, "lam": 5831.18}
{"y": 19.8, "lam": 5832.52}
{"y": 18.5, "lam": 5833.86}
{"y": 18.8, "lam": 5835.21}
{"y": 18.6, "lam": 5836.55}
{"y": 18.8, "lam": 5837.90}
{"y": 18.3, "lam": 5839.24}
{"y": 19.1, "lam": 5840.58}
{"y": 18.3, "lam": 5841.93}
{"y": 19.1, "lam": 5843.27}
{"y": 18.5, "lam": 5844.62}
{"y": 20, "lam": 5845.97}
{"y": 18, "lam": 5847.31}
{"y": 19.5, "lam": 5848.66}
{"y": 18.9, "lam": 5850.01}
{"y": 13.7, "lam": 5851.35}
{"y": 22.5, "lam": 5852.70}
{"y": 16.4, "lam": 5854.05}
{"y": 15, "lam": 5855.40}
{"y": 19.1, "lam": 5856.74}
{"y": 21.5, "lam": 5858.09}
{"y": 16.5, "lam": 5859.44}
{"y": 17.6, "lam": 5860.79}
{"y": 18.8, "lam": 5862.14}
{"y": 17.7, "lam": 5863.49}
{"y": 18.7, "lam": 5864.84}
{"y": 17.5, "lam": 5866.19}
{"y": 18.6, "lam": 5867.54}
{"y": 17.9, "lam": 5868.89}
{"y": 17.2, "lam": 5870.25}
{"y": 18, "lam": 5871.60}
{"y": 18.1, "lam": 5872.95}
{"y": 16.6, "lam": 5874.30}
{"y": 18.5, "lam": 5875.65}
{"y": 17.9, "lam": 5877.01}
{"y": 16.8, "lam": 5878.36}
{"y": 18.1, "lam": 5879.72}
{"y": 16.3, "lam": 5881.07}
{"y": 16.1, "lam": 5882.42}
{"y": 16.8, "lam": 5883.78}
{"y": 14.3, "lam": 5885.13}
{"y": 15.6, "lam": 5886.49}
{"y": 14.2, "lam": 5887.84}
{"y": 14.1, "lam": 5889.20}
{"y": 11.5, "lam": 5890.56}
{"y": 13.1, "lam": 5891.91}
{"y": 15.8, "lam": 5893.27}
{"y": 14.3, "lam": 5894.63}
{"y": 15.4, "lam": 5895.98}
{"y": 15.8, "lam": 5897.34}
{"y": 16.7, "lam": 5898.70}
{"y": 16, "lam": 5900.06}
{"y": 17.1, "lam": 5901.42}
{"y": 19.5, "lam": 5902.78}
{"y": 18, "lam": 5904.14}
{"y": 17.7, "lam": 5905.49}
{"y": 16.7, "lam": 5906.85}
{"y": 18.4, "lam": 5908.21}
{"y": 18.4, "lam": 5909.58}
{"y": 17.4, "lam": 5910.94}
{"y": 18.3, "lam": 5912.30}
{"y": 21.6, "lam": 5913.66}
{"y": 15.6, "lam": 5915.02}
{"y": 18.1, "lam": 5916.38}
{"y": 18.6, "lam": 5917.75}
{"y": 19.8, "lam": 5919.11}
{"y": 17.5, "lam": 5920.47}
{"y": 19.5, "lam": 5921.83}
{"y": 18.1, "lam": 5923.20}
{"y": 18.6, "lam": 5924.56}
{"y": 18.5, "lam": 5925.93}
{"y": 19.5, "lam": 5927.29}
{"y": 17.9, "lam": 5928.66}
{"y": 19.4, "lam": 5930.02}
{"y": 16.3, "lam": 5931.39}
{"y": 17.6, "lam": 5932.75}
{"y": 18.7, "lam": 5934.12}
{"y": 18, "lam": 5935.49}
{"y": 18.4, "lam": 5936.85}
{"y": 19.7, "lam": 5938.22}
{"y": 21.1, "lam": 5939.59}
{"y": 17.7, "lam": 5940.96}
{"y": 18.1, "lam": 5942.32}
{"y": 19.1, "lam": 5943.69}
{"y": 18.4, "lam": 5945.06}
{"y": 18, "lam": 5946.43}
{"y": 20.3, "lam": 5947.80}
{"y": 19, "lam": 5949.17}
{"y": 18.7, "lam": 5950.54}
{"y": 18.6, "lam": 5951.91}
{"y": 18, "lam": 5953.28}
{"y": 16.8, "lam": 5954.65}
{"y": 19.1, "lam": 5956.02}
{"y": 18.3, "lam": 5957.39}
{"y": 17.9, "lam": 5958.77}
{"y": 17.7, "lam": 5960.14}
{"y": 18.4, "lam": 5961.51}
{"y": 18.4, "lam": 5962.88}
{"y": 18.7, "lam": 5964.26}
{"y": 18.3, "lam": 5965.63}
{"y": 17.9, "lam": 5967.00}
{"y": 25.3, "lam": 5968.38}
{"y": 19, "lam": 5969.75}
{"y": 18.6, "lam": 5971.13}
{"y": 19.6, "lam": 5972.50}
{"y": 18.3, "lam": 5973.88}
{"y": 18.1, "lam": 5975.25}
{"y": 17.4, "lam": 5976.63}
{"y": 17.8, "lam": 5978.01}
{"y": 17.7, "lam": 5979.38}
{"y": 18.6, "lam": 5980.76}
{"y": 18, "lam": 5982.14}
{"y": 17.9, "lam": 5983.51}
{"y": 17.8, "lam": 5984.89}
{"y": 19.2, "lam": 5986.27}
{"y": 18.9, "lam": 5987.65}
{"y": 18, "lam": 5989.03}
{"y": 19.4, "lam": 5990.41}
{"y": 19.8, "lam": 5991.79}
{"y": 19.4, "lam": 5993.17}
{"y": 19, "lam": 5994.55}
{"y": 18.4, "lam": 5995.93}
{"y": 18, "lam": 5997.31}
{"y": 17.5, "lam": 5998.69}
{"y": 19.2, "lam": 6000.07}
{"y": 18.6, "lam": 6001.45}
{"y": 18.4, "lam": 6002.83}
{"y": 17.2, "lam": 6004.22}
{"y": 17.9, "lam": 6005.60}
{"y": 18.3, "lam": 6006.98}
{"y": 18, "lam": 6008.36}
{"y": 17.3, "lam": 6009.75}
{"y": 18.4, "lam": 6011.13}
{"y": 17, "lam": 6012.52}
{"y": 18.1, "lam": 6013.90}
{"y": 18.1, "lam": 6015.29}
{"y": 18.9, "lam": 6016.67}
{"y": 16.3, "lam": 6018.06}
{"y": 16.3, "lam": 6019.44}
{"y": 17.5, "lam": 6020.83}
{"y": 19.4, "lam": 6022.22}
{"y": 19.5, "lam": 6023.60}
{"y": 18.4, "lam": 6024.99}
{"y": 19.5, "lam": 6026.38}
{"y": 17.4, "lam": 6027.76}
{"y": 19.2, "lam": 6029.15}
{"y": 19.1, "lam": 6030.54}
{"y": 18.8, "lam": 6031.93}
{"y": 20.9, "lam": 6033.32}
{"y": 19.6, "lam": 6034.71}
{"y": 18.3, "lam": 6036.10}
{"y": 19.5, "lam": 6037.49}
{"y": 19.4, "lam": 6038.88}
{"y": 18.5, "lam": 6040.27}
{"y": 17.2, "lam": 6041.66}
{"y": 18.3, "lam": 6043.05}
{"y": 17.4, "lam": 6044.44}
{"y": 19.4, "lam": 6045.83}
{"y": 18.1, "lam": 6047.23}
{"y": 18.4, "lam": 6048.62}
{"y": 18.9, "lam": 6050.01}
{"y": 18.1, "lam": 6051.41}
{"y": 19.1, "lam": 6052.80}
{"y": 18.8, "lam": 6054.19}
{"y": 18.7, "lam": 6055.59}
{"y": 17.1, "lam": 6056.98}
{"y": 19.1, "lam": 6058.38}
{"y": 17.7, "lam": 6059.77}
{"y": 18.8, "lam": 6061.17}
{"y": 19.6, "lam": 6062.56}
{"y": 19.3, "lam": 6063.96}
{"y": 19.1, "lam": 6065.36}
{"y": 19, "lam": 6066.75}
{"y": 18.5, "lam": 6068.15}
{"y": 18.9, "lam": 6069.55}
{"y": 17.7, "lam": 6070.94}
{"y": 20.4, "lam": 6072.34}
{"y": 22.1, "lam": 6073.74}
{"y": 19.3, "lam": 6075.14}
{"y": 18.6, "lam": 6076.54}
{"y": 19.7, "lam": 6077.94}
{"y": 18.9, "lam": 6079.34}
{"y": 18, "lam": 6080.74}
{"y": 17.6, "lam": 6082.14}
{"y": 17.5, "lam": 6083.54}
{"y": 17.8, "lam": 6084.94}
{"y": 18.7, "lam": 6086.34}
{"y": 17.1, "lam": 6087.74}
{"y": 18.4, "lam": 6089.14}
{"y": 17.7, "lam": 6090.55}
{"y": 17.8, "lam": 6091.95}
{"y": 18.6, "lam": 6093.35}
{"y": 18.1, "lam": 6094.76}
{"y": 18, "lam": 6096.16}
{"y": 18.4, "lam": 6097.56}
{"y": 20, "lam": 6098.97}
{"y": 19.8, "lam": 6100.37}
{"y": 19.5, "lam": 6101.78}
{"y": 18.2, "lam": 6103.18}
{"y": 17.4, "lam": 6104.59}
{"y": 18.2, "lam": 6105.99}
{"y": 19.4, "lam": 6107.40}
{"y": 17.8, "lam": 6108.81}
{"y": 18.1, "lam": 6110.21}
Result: 3.08 A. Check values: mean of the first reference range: 18.5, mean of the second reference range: 18.4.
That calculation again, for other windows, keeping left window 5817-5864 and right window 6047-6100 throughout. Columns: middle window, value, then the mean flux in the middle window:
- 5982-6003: 0.1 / 18.6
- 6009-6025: 0.7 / 17.9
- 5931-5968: 0.5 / 18.5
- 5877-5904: 4.3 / 15.8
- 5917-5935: 0.3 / 18.4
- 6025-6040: -0.4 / 19.1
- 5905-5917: 0.5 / 18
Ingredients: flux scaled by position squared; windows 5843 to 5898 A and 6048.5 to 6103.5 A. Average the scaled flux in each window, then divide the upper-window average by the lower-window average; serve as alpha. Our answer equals 1.2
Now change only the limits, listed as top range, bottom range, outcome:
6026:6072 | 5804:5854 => 1.05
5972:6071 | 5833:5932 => 1.10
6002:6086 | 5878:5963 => 1.10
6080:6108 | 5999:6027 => 1.04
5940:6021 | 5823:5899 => 1.09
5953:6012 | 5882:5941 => 1.09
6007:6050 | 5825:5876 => 1.06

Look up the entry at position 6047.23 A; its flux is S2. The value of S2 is 18.1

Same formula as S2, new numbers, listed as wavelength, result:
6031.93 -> 18.8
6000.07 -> 19.2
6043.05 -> 18.3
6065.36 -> 19.1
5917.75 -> 18.6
